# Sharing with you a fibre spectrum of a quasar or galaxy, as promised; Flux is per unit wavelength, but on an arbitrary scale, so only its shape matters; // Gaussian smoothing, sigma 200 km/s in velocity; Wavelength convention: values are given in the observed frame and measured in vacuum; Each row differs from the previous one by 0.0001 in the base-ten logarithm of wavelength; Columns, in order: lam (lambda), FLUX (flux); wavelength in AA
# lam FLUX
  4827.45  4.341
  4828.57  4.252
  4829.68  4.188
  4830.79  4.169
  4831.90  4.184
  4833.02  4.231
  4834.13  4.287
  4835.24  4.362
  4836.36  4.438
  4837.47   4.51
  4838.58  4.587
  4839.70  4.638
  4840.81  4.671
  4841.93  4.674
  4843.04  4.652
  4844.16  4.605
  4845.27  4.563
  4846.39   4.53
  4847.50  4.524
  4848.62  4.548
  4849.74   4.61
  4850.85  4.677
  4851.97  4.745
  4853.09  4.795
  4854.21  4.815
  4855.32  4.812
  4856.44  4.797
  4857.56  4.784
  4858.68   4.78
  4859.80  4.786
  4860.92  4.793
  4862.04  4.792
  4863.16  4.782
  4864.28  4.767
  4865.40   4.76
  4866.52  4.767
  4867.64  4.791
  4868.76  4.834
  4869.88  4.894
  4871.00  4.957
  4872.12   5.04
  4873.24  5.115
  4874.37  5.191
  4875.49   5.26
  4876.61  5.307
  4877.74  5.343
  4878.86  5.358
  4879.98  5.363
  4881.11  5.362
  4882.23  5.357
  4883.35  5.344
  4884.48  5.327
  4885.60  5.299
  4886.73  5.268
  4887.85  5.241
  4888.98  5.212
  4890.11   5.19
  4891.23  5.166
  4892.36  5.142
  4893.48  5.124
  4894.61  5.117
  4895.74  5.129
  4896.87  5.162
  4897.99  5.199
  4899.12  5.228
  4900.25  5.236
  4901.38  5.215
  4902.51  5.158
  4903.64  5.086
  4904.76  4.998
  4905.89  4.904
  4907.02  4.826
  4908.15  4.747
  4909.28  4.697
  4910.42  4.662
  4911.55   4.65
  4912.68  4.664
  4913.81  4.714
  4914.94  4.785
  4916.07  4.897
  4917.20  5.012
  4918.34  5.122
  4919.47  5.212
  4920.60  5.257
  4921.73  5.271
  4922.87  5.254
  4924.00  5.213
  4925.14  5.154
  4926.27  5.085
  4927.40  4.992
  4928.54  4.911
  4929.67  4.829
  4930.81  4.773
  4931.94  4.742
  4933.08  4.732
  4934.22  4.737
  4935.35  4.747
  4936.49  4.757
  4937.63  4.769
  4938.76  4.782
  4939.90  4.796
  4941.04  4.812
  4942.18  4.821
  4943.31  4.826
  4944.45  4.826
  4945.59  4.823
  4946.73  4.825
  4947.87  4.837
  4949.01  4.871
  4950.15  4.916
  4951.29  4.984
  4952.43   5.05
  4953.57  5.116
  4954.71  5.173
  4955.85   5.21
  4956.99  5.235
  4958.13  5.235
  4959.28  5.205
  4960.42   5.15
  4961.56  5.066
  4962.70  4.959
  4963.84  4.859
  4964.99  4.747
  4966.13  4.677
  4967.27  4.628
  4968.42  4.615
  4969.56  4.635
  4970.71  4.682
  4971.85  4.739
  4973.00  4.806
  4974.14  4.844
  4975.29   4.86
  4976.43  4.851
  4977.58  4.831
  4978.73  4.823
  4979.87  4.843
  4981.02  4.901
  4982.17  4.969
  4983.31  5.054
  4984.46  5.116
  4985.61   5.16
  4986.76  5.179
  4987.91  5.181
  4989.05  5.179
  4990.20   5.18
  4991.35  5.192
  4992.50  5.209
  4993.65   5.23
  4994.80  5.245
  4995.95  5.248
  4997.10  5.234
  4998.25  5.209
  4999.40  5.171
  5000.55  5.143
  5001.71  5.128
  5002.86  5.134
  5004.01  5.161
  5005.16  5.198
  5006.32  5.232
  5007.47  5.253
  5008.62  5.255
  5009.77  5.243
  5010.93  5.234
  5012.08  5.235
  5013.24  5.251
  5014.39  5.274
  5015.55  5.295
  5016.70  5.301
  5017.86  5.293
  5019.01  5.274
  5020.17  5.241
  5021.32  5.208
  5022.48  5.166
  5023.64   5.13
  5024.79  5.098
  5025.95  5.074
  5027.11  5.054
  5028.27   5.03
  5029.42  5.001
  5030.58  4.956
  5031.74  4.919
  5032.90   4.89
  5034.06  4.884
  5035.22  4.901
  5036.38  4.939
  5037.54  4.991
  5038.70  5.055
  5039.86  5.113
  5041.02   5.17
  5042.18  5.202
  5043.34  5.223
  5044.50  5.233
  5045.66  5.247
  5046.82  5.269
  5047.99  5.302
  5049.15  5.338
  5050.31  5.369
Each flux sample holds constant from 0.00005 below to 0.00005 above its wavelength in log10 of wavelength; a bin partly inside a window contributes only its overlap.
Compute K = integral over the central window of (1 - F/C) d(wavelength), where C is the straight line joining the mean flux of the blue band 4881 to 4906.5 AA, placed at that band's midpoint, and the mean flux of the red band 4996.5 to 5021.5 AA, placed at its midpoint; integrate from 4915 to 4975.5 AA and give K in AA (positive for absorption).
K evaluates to 3.3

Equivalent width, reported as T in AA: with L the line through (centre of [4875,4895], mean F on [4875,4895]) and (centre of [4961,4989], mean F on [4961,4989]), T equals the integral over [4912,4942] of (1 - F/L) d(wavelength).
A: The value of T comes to 1.0 AA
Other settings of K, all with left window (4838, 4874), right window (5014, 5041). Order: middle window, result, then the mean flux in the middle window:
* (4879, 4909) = -2.1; 5.17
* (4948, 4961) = -0.4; 5.1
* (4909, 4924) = -0.3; 4.95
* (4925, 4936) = 0.1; 4.86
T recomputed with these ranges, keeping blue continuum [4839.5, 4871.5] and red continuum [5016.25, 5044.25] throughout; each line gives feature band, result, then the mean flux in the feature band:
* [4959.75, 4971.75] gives 0.4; 4.81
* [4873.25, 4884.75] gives -1.3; 5.31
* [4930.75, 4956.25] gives 0.2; 4.87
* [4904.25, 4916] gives 0.2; 4.77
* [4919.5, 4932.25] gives -0.5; 5.06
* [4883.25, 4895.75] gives -1.1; 5.21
